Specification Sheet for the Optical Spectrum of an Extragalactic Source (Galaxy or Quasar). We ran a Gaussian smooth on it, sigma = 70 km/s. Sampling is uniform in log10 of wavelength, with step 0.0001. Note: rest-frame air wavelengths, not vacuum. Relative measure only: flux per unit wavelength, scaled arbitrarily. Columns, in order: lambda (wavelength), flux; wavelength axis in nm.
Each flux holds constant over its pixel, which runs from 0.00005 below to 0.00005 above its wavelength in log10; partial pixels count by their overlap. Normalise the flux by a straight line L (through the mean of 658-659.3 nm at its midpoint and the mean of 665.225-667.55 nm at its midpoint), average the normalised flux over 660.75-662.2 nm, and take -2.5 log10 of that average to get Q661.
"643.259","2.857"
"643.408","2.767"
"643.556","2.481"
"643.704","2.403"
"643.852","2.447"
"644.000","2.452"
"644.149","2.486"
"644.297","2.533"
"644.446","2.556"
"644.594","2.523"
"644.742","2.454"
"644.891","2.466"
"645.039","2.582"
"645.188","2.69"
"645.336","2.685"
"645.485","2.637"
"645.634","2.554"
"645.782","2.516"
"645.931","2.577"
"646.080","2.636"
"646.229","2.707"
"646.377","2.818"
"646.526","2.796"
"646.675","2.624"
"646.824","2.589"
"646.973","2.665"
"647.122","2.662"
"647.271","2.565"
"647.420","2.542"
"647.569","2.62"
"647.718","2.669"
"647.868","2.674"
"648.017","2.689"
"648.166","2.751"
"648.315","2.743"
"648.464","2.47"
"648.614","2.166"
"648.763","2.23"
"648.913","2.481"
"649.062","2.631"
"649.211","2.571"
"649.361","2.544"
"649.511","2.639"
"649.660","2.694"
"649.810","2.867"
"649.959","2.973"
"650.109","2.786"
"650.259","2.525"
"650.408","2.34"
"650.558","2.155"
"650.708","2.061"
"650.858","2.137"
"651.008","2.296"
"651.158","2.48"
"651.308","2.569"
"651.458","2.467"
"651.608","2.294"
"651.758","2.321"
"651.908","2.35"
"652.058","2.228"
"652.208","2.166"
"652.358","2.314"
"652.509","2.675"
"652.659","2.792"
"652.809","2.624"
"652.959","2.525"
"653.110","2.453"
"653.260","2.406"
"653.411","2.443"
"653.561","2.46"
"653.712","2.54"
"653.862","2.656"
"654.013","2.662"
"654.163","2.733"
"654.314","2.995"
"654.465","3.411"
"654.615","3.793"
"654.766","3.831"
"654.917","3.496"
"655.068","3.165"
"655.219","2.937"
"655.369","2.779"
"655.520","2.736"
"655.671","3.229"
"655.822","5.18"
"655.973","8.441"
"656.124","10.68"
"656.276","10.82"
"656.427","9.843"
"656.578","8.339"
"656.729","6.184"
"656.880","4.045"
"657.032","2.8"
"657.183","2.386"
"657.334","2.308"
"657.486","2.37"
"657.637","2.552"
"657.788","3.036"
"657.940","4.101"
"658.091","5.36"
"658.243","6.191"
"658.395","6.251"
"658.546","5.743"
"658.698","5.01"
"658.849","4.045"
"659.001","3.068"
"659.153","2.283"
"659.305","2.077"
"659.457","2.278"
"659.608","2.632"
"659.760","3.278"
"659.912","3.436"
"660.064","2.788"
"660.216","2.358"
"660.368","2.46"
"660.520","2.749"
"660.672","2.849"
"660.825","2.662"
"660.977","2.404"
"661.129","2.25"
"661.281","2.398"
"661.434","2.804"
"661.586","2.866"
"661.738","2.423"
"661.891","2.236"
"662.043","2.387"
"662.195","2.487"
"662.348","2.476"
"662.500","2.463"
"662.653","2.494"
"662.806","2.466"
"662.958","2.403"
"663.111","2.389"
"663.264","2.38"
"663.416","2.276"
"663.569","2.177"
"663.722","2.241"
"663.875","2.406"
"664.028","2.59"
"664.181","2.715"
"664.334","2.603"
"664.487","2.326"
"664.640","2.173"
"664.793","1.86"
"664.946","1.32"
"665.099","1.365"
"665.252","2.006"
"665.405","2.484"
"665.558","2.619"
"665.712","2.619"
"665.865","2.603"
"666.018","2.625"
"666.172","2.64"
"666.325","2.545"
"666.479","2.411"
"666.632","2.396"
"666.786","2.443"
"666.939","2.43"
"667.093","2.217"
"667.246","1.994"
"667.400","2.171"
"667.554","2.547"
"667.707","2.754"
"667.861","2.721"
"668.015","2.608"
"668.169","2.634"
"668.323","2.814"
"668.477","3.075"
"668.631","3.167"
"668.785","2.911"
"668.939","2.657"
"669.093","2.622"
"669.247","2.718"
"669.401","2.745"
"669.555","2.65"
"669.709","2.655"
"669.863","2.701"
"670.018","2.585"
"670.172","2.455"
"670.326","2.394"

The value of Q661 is 0.457 mag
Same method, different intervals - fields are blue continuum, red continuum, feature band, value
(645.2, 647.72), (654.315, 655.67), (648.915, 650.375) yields 0.077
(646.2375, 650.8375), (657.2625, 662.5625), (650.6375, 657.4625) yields -0.245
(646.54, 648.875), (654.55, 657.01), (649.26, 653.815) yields 0.499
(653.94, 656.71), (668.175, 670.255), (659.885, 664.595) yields 0.486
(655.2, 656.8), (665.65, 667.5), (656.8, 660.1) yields 0.496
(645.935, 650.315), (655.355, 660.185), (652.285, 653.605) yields 0.385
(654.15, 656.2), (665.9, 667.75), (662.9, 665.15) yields 0.283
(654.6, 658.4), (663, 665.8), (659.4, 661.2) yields 0.322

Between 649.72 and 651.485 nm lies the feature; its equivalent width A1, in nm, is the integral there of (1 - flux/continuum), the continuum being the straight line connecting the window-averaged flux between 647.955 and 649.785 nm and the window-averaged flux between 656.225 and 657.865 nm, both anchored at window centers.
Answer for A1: 0.33 nm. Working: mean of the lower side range 2.56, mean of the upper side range 4.88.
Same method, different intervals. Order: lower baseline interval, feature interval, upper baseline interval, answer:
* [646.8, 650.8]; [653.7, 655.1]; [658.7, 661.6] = -0.25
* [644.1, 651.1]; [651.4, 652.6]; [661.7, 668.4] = 0.08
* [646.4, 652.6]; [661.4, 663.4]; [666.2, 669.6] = 0.08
